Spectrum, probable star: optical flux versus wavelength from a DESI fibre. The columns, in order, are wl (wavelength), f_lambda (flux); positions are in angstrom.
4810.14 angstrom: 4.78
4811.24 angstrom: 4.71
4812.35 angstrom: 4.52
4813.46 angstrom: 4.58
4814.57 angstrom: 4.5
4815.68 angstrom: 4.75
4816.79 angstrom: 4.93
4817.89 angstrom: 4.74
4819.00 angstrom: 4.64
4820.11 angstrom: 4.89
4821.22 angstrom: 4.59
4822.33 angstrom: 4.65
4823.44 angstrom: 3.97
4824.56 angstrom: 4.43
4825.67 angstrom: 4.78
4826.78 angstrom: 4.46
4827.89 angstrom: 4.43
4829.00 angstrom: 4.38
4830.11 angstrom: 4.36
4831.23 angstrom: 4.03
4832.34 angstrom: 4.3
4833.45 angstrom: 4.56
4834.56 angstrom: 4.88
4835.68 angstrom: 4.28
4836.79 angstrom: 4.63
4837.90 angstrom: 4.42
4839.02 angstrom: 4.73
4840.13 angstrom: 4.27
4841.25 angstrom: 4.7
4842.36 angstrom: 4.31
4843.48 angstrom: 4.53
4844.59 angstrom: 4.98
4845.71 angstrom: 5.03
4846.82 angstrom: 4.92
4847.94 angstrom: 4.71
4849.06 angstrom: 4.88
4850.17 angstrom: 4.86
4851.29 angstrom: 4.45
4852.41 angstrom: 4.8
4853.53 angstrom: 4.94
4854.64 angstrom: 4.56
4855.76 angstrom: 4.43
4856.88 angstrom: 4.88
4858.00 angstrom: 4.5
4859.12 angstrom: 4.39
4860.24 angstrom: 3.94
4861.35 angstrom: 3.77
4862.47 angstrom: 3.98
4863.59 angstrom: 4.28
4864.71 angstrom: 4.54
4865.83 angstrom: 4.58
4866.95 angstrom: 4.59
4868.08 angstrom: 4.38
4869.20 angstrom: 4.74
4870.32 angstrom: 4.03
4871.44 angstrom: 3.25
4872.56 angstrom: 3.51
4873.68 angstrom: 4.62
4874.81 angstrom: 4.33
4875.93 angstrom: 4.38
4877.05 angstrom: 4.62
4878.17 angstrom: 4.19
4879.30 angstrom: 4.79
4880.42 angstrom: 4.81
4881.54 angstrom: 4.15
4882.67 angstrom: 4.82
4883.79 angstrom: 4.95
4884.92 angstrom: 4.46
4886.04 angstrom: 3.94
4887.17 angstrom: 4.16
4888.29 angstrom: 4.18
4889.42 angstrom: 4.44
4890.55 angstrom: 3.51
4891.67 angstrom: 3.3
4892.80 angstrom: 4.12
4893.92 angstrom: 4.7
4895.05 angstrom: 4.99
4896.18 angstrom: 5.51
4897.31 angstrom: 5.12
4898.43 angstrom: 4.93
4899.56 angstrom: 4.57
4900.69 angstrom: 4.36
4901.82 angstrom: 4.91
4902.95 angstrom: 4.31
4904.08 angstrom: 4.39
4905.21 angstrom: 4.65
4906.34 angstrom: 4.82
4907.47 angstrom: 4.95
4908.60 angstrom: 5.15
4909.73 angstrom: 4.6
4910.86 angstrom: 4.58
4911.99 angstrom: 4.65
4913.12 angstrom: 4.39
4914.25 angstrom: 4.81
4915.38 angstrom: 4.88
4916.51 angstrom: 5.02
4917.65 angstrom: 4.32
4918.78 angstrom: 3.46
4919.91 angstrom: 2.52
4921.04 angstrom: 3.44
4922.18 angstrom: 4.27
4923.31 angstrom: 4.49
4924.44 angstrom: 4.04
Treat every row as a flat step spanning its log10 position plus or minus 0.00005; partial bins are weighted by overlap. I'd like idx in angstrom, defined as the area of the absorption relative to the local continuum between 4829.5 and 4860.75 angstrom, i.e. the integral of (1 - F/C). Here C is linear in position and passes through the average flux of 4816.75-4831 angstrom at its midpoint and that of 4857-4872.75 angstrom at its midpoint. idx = -1.6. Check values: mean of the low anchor 4.53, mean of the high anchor 4.21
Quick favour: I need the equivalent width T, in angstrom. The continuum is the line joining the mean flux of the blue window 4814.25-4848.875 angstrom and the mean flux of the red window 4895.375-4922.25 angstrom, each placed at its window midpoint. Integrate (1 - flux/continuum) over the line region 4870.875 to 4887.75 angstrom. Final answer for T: 0.8 angstrom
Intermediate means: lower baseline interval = 4.58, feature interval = 4.33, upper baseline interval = 4.53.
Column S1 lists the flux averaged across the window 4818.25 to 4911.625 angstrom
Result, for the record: 4.5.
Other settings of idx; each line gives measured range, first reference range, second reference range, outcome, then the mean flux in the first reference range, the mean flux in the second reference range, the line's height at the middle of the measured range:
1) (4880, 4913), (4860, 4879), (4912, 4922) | -2.9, 4.23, 4.14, 4.18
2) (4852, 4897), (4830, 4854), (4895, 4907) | 3.1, 4.62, 4.77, 4.7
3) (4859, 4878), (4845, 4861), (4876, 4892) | 1.1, 4.66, 4.33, 4.49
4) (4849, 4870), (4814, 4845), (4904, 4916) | 0.6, 4.54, 4.73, 4.61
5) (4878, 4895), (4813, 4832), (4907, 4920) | 0.7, 4.53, 4.51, 4.52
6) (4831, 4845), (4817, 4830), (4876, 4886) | 0.1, 4.55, 4.56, 4.55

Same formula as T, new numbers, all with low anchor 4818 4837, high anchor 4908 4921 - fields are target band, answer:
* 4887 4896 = 0.33 angstrom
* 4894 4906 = -1.06 angstrom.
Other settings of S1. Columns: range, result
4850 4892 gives 4.34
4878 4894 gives 4.29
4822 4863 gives 4.52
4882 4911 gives 4.55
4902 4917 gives 4.71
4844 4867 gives 4.57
